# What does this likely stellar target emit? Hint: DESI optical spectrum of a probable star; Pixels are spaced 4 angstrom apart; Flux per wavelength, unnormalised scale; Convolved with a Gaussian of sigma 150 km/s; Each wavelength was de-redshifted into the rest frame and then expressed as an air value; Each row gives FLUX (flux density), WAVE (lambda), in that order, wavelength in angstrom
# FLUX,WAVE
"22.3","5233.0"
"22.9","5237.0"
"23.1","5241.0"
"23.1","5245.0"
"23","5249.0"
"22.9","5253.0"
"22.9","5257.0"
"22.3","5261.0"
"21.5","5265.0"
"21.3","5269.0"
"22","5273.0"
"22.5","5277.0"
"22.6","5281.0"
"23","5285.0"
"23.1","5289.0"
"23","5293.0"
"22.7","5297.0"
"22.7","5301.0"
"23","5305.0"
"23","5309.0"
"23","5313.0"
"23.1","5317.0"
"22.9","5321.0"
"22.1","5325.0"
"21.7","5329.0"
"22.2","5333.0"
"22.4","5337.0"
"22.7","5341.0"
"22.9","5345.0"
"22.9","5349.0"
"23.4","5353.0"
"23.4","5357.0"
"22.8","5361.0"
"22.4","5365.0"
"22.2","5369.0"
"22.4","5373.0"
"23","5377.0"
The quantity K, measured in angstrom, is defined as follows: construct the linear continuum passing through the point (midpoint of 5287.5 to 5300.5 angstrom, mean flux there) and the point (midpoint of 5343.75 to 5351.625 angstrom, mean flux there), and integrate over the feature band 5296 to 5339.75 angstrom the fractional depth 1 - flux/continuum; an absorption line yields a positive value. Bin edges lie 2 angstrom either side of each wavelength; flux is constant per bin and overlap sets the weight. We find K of 0.6 angstrom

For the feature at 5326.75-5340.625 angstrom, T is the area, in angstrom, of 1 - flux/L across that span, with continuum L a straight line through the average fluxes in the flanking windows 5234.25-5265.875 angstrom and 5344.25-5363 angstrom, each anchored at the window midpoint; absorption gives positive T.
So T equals 0.5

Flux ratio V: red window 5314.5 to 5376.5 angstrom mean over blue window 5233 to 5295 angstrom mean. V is 1.0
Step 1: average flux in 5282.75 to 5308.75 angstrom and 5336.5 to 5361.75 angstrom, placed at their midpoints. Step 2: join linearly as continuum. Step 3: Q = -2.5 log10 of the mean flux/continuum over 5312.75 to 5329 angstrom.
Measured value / 0.02 mag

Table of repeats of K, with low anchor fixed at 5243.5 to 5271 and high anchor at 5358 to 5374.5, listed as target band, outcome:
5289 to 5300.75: -0.2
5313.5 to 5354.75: -0.3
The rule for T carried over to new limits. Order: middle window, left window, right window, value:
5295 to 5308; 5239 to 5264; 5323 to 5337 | -0.3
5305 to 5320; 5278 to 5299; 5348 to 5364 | 0.0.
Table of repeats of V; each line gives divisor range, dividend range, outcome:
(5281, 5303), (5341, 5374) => 1.00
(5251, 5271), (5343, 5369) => 1.03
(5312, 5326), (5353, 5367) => 1.01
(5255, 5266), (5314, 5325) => 1.02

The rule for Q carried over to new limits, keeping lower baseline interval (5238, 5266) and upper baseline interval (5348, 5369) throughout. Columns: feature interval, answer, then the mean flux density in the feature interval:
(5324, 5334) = 0.04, 22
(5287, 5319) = -0.01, 23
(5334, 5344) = 0.02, 22.5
